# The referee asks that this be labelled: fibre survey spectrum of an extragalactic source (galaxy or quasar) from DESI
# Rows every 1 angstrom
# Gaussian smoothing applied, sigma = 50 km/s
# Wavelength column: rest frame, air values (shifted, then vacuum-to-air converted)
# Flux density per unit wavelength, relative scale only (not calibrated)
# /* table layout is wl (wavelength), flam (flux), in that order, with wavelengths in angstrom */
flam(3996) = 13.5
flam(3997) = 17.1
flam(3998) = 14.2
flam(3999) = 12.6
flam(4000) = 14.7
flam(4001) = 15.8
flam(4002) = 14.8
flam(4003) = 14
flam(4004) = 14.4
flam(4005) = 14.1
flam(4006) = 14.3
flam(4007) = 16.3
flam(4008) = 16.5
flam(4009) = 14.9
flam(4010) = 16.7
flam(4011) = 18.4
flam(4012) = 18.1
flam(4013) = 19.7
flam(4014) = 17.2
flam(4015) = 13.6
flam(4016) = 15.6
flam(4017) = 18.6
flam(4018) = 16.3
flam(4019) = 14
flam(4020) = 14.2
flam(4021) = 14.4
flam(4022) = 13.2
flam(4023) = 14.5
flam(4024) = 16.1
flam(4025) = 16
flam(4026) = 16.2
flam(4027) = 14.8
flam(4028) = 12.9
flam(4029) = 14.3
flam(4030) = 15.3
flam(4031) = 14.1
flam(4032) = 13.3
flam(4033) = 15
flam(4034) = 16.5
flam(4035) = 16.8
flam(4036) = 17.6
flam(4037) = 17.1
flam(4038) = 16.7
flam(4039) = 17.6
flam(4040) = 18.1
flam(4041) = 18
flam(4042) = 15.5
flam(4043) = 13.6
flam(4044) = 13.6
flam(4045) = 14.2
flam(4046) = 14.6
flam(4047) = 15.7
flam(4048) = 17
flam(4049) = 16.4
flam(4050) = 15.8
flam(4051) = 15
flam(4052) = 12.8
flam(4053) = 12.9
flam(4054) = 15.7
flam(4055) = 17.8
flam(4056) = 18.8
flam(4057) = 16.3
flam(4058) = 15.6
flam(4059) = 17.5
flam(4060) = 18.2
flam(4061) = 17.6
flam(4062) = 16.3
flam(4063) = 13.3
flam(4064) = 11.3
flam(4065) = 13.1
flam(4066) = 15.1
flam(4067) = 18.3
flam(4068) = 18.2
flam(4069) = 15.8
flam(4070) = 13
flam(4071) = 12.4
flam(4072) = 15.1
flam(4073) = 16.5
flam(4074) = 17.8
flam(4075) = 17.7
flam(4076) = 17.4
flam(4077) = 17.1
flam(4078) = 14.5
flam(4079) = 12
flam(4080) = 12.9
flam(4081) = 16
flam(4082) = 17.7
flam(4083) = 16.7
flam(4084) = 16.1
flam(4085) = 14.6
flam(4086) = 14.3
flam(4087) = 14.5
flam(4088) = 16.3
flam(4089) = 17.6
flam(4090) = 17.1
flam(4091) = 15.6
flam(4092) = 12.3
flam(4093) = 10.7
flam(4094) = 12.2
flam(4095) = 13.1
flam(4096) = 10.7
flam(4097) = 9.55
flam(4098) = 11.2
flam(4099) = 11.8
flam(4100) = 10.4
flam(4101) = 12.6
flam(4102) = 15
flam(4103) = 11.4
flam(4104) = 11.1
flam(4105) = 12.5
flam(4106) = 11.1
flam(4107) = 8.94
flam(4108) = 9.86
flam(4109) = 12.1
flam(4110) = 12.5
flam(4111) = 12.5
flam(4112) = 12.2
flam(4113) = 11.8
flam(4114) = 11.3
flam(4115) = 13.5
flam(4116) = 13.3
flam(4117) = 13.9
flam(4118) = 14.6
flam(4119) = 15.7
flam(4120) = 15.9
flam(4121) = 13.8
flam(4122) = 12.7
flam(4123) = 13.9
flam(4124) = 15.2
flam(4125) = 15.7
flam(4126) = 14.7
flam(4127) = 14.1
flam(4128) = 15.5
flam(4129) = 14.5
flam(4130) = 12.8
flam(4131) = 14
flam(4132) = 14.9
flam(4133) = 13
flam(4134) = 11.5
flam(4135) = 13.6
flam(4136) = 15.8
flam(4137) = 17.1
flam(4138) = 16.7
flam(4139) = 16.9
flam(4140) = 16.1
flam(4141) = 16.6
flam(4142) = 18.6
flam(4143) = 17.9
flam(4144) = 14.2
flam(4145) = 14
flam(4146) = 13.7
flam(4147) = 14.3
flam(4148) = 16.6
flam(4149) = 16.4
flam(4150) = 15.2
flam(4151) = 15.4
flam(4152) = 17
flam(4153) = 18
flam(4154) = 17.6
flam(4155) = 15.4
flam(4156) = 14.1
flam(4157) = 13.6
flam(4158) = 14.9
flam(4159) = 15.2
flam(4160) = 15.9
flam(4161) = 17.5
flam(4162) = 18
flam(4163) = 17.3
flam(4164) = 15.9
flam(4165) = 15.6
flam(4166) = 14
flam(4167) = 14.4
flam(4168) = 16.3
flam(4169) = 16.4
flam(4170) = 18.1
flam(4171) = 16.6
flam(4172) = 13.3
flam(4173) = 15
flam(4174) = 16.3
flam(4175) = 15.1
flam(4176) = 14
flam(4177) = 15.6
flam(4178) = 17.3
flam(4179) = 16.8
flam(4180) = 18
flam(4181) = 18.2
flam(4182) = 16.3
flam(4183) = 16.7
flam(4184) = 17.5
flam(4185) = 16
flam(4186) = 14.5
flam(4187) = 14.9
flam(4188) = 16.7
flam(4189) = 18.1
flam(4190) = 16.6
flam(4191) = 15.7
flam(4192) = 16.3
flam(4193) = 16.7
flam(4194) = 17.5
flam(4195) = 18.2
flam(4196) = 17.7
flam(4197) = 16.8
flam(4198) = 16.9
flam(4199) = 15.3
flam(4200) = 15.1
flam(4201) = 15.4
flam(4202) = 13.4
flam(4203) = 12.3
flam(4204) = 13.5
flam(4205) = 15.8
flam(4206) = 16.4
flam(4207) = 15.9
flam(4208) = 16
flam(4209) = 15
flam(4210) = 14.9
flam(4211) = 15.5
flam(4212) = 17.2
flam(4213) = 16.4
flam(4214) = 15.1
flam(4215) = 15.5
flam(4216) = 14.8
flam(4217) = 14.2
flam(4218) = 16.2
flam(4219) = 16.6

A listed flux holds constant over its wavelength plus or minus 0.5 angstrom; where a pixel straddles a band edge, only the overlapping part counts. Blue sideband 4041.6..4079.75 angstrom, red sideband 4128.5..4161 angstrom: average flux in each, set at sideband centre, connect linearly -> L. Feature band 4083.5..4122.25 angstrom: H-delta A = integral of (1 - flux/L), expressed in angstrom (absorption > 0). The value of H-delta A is 6.2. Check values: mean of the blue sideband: 15.5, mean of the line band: 13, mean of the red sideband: 15.4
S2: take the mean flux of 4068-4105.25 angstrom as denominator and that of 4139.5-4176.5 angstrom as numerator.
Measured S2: 1.11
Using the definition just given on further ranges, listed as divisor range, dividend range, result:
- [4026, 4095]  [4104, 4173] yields 0.95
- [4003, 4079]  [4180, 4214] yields 1.02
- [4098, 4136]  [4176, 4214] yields 1.23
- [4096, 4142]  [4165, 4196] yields 1.21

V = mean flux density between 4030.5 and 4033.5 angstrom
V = 14.1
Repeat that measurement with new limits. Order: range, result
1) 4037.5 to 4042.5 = 17.2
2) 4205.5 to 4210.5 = 15.6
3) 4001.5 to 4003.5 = 14.4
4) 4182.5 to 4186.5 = 16.2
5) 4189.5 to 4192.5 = 16.2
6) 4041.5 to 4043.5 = 14.6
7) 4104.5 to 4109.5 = 10.9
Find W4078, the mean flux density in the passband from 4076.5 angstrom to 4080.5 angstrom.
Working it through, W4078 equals 14.1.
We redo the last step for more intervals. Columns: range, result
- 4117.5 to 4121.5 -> 15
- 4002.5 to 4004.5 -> 14.2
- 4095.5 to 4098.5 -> 10.5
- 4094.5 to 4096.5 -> 11.9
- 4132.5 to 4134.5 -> 12.2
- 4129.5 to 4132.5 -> 13.9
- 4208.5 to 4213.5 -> 15.8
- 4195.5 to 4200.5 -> 16.4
